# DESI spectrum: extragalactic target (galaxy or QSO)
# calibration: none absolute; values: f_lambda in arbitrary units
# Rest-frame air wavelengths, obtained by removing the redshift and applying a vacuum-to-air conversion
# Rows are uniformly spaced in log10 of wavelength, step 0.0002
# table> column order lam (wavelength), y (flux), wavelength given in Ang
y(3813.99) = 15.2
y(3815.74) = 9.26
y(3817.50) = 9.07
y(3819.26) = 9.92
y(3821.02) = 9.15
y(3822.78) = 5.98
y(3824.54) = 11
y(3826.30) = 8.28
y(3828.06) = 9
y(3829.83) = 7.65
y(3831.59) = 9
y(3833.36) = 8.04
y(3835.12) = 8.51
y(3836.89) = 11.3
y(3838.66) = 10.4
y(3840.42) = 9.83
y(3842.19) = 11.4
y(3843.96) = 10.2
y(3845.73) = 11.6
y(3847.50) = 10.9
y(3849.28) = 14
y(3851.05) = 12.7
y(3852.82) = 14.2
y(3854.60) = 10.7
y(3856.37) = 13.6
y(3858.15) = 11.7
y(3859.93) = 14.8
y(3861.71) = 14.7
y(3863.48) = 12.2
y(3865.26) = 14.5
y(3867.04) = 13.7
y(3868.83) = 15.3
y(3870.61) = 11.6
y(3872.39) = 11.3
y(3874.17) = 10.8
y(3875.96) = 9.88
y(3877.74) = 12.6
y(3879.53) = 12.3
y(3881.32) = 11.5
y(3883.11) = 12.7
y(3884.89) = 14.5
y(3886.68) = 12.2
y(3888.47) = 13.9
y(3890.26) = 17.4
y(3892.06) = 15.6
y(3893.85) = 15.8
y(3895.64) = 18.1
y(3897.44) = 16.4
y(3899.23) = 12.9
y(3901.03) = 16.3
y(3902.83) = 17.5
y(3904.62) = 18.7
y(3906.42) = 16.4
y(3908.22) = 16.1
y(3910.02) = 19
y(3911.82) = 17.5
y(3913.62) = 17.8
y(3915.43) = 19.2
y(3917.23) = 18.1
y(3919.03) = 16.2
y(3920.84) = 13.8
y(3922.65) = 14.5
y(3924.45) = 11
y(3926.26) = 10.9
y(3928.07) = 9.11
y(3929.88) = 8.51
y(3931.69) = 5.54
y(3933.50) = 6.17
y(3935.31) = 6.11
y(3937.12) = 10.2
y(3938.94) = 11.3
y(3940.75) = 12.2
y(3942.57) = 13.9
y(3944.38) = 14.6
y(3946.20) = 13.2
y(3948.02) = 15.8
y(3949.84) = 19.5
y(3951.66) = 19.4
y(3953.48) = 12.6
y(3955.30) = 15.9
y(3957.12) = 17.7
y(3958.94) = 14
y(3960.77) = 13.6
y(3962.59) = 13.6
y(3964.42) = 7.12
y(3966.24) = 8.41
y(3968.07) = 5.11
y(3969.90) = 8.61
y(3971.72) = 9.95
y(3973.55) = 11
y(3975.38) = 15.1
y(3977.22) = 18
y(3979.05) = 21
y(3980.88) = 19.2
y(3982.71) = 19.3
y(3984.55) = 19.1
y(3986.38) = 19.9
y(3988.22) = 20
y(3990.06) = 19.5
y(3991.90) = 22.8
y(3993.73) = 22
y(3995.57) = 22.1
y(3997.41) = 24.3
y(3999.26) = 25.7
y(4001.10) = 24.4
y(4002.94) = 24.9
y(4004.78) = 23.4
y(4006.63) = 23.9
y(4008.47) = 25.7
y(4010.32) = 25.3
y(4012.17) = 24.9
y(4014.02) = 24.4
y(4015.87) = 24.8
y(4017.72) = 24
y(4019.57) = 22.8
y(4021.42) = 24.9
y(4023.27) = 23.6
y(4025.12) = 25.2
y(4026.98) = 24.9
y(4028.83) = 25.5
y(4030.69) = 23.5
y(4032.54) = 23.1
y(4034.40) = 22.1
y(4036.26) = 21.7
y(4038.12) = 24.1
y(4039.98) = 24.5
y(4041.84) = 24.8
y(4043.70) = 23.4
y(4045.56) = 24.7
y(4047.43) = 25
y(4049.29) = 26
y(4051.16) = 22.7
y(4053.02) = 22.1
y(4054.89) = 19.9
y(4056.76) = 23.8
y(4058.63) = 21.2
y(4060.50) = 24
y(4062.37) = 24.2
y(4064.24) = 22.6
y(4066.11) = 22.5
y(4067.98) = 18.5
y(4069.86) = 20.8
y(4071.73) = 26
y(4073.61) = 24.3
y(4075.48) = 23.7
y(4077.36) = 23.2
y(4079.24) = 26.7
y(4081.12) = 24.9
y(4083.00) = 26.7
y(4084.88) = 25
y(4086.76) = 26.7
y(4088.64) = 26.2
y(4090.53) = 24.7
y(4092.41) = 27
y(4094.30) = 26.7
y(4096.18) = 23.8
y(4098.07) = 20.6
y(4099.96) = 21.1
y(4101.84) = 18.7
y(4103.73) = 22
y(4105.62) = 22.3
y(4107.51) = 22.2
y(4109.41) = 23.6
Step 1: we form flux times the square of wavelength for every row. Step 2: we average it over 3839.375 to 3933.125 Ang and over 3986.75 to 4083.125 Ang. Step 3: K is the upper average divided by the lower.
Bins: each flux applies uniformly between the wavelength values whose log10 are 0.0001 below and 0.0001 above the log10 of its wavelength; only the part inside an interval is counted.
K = 1.86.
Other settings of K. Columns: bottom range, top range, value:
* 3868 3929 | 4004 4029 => 1.78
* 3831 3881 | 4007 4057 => 2.21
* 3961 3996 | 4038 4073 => 1.53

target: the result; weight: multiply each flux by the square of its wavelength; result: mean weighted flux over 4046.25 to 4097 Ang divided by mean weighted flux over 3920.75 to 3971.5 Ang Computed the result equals 2.17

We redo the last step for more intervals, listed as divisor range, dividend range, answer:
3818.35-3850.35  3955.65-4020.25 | 2.10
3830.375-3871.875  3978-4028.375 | 2.09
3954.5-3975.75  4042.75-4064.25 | 2.11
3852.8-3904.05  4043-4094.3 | 1.92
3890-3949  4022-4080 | 1.79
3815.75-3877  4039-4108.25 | 2.39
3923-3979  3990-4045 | 2.04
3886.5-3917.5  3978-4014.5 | 1.42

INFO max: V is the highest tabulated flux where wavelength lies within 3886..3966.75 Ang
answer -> 19.5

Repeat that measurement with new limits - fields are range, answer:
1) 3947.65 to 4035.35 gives 25.7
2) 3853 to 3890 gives 15.3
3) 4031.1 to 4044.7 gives 24.8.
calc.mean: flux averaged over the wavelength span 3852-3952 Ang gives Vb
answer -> 13.8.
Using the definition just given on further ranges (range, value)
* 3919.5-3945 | 10.6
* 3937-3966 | 14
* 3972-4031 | 22.2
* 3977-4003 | 21.5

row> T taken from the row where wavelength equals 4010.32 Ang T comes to 25.3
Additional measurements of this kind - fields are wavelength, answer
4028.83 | 25.5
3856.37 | 13.6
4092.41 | 27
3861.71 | 14.7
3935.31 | 6.11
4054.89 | 19.9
